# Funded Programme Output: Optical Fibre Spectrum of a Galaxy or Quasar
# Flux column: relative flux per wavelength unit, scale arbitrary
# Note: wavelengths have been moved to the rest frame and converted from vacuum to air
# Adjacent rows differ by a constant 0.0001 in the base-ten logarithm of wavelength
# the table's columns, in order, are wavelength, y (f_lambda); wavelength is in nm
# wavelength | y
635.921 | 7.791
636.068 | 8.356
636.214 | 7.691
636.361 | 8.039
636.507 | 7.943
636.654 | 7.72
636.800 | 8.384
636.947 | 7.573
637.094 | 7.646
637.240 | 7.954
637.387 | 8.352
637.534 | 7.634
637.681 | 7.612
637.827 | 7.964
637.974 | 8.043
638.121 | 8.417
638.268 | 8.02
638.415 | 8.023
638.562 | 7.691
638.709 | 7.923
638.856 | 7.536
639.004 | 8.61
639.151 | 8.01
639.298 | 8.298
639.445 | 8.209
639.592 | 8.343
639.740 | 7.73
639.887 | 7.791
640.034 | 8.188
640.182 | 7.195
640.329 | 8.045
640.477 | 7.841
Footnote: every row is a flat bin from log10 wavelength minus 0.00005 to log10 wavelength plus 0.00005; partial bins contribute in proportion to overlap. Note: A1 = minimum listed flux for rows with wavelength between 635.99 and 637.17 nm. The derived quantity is 7.573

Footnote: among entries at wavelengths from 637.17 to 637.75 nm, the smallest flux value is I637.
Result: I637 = 7.612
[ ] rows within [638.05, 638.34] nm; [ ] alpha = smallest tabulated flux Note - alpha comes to 8.02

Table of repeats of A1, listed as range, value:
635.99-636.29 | 7.691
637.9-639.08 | 7.536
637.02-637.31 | 7.646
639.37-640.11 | 7.73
